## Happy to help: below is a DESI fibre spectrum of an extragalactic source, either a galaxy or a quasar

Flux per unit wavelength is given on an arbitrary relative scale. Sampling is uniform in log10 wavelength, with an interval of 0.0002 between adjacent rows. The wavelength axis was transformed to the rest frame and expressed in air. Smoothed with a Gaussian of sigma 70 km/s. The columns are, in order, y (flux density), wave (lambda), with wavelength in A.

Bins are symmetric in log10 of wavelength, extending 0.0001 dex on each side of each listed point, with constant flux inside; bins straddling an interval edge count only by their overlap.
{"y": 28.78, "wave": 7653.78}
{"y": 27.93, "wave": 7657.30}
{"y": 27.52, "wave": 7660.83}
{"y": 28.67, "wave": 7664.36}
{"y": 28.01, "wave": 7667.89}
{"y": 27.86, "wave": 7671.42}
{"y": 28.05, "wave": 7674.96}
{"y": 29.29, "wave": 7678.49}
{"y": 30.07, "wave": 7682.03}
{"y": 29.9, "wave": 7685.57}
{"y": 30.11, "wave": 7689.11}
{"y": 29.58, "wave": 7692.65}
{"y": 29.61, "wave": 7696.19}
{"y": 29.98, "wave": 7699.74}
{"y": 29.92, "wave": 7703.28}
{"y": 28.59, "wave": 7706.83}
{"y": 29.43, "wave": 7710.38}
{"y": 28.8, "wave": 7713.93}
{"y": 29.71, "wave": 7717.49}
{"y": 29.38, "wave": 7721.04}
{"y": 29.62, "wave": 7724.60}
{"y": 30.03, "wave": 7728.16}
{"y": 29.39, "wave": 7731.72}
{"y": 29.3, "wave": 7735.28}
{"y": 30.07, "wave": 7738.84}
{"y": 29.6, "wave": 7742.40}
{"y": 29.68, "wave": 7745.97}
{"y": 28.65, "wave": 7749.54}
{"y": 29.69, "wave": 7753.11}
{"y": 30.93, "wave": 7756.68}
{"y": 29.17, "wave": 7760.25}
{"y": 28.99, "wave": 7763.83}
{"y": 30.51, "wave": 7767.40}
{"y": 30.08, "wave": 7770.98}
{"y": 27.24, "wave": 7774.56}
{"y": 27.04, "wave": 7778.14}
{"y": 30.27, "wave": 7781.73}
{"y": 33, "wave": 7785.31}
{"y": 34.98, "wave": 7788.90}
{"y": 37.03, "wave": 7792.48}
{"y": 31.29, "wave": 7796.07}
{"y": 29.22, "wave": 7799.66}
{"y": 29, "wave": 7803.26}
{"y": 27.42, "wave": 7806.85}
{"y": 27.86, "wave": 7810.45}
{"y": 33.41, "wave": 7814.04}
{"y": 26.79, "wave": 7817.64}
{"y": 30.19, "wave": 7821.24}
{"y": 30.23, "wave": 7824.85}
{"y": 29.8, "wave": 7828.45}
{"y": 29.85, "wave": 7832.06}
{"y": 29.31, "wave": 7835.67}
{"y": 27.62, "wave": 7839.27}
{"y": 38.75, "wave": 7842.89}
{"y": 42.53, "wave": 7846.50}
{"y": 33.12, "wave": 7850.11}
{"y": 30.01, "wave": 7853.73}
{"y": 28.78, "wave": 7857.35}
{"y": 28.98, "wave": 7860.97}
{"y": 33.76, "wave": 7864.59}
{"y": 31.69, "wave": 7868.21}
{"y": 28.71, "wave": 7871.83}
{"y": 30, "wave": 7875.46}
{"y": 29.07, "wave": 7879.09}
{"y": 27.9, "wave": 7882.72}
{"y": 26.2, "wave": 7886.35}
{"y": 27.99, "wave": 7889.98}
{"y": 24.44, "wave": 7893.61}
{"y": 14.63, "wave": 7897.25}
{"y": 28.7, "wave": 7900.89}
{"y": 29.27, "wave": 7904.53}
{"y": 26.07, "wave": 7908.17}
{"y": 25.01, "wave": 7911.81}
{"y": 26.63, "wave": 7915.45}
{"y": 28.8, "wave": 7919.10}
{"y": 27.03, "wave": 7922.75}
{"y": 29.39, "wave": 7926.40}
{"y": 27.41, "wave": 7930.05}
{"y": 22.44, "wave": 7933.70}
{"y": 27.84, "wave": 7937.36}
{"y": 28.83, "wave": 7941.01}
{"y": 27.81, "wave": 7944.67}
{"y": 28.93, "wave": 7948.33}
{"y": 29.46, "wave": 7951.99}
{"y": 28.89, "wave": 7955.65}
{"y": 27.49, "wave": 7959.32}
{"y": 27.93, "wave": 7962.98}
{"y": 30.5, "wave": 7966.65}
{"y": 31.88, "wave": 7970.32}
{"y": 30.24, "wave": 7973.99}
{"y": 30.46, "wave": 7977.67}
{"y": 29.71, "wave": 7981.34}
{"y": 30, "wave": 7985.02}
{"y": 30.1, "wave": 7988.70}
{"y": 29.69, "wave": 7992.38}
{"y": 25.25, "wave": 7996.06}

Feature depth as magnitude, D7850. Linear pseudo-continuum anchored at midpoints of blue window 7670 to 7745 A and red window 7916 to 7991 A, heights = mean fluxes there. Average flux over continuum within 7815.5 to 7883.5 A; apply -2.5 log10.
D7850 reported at -0.07 mag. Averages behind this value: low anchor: 29.5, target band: 31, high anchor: 28.7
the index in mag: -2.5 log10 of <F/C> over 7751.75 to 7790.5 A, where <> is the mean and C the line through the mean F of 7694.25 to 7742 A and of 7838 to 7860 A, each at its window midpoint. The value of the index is 0.03 mag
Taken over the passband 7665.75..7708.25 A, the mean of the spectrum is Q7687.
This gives 29.3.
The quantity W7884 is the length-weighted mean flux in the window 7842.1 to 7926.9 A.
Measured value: 28.9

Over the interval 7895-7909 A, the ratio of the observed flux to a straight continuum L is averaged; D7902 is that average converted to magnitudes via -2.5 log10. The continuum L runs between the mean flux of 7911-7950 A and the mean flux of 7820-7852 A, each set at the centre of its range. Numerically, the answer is 0.17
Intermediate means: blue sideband 32.4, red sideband 27.3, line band 24.6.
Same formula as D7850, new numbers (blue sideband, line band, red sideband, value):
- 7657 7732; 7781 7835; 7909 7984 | -0.07 mag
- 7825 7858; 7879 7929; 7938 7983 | 0.16 mag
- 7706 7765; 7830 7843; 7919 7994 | -0.04 mag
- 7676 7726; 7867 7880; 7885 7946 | -0.11 mag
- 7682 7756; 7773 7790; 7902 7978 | -0.04 mag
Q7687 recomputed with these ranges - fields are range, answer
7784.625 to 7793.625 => 35.1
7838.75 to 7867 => 33.2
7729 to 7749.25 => 29.6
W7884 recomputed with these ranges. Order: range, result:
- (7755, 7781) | 29.2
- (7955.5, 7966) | 28.2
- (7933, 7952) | 27.7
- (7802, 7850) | 31.1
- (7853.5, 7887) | 29.6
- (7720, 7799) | 30.3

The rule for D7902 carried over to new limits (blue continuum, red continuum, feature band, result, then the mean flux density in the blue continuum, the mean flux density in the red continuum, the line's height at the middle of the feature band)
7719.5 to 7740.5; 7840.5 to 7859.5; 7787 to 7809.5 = 0.03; 29.6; 34.3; 32.3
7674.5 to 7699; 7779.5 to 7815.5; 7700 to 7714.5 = 0.02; 29.6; 31.3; 29.9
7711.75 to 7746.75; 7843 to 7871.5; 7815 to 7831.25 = 0.09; 29.6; 32.9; 32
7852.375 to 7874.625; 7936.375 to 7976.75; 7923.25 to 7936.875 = 0.11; 30.3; 29.1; 29.5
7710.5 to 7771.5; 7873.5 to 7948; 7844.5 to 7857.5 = -0.23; 29.6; 26.8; 27.8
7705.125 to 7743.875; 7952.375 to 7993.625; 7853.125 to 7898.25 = 0.06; 29.5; 29.7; 29.6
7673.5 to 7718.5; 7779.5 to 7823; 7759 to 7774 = 0.03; 29.5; 30.8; 30.4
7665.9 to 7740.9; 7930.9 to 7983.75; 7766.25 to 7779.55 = 0.02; 29.4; 28.7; 29.2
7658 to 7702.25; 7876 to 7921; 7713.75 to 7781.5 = -0.04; 29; 26.3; 28.2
